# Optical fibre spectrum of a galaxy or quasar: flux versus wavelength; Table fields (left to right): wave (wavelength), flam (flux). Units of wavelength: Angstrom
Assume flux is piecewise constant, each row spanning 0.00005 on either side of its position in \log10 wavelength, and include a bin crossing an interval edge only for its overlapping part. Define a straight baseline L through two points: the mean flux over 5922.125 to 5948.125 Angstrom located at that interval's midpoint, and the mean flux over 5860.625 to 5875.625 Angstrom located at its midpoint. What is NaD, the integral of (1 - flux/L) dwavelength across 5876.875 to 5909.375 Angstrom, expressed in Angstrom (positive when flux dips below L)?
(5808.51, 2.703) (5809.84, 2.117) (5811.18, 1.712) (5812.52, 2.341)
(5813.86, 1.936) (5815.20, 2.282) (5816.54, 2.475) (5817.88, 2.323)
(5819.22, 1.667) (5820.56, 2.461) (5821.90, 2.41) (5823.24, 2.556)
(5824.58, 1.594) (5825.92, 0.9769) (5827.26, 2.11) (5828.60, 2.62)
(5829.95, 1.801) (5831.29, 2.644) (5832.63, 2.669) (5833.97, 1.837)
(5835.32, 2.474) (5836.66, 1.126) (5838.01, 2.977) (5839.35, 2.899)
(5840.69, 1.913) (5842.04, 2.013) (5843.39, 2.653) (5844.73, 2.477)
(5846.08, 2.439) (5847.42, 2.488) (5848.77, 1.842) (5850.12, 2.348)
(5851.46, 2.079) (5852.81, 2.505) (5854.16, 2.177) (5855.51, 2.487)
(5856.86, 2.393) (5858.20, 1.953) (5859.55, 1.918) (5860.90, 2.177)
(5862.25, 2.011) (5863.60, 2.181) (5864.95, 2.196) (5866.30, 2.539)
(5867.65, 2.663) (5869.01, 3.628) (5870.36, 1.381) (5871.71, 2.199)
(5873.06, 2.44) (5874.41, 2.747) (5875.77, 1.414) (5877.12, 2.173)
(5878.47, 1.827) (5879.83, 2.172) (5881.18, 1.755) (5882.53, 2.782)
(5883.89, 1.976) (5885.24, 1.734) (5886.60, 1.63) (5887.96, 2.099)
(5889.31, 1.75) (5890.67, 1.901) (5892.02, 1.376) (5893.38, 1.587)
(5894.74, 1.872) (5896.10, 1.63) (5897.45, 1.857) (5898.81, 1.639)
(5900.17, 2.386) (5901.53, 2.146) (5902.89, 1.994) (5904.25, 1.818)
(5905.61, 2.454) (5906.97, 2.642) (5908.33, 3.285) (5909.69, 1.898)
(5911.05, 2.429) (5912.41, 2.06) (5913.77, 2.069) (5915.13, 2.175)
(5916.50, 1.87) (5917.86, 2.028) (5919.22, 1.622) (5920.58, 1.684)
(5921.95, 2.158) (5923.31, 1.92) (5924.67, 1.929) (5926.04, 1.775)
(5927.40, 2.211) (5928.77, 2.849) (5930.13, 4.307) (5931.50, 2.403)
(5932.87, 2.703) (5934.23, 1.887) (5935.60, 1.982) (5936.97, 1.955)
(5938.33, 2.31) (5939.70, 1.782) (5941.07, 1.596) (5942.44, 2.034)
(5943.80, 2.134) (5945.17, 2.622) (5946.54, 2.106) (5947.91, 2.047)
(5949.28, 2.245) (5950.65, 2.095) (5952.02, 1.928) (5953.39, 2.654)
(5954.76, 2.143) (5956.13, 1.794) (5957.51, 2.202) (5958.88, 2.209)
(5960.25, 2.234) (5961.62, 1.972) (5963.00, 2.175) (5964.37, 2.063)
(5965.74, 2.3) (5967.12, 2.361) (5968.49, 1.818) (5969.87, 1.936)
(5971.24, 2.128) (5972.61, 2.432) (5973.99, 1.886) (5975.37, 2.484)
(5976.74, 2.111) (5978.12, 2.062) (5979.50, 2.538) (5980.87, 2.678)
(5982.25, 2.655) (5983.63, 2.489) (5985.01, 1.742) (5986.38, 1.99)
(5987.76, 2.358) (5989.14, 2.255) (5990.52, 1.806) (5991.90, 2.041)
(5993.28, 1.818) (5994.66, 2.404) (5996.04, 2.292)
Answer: 4.1 Angstrom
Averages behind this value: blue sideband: 2.35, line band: 2.02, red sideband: 2.24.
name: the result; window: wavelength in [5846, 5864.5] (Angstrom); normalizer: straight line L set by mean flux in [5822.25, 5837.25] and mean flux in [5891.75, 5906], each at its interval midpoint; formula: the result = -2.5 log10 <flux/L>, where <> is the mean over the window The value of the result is -0.11 mag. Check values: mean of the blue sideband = 2.05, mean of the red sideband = 1.89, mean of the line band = 2.21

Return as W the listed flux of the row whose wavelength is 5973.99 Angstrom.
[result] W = 1.886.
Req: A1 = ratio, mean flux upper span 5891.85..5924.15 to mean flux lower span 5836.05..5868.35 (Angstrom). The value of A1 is 0.9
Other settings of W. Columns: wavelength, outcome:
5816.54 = 2.475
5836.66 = 1.126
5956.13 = 1.794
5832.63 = 2.669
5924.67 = 1.929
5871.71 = 2.199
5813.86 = 1.936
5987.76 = 2.358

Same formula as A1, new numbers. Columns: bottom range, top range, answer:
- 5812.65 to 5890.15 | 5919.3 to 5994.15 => 0.99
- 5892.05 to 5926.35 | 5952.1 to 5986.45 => 1.09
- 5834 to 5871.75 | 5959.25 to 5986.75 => 0.97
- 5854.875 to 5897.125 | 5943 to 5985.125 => 1.06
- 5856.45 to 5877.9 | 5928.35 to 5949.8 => 1.03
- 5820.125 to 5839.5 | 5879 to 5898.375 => 0.85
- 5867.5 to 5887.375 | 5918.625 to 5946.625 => 1.02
